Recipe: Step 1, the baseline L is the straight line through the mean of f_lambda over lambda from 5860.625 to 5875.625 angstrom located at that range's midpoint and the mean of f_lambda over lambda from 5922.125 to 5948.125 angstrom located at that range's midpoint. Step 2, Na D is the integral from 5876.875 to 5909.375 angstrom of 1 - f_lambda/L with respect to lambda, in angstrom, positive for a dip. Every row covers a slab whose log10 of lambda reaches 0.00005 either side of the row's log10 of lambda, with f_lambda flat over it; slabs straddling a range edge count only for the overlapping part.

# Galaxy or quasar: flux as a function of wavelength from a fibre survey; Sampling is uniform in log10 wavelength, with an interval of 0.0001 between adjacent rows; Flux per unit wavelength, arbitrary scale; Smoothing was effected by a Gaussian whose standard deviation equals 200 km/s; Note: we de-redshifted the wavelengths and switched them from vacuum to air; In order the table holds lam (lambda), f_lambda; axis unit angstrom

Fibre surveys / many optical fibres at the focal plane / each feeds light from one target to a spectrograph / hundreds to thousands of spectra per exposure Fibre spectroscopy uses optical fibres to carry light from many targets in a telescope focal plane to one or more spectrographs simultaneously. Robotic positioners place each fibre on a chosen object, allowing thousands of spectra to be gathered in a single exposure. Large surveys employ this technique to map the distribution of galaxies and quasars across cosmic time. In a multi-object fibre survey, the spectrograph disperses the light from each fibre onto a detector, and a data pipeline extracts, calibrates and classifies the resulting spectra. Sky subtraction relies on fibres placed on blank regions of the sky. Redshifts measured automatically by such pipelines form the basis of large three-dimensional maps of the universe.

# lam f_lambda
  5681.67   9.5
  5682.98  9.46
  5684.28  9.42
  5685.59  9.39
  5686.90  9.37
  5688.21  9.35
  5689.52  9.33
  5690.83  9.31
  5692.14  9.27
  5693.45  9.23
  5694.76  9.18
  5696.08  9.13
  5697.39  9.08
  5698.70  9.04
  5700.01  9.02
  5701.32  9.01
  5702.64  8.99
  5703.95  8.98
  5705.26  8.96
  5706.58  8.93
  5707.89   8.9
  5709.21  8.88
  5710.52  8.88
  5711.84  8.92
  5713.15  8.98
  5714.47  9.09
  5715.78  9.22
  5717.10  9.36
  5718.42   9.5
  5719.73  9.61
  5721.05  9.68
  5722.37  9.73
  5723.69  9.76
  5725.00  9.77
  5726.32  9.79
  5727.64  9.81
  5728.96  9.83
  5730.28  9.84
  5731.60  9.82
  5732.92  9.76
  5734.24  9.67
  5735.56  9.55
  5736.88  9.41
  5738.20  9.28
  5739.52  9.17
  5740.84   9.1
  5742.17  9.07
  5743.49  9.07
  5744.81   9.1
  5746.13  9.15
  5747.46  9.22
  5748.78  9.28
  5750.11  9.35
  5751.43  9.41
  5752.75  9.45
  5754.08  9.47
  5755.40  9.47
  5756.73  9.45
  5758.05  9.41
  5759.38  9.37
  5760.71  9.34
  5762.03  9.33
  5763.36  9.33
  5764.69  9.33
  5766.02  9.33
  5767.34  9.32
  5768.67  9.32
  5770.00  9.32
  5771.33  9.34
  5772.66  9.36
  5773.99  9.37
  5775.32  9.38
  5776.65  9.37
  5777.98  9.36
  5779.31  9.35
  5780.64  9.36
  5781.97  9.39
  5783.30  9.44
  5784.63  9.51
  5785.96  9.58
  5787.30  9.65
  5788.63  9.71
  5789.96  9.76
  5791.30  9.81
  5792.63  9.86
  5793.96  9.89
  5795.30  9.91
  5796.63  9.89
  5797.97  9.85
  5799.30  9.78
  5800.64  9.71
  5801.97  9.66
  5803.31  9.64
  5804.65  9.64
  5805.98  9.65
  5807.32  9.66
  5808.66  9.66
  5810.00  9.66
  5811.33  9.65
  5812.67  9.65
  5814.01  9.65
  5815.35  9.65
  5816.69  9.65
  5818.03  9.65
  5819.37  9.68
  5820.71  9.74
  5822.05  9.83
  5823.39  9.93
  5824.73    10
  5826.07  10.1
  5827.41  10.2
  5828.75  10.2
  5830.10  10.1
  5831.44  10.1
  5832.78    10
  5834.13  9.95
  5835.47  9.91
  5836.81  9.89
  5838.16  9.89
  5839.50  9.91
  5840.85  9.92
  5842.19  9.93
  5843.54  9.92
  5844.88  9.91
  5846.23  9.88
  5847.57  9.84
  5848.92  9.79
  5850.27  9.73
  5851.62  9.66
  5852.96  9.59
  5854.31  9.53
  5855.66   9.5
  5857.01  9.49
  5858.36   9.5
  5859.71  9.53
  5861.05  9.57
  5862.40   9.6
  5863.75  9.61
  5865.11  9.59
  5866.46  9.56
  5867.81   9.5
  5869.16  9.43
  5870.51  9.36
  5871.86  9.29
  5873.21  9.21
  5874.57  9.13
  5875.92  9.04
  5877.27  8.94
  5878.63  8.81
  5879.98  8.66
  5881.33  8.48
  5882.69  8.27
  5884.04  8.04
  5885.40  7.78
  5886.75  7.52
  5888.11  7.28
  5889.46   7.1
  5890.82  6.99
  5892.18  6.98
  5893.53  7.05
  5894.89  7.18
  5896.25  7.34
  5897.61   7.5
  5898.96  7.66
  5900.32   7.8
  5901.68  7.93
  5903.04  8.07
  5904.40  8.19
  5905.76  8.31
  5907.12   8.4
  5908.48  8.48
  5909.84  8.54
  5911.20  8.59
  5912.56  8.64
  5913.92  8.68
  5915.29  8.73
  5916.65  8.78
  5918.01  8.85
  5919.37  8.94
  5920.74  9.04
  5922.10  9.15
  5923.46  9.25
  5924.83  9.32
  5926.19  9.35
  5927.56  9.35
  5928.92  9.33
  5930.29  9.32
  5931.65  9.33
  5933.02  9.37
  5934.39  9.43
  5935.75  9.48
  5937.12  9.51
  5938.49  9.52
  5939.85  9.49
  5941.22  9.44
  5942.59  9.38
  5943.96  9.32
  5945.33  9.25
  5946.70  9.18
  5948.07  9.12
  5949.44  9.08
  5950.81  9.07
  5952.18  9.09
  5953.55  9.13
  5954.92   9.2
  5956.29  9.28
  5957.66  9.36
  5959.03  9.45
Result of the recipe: 5.3 angstrom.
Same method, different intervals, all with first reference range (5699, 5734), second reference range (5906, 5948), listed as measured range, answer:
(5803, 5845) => -2.8 angstrom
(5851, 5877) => -0.8 angstrom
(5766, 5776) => -0.1 angstrom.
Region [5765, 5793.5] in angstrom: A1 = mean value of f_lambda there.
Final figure 9.47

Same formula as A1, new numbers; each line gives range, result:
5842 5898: 8.87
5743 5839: 9.61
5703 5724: 9.2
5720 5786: 9.43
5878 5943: 8.51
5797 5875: 9.72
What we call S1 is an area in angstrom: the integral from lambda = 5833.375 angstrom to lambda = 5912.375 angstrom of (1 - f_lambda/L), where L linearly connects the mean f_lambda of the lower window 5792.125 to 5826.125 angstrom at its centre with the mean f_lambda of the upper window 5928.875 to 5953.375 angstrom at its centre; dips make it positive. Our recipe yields 5.7 angstrom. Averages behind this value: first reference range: 9.75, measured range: 8.86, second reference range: 9.31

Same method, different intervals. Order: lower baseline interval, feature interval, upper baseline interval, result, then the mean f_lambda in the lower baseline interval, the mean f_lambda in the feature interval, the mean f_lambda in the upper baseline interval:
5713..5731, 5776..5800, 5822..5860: 0.2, 9.59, 9.64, 9.86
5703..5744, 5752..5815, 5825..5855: 0.7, 9.36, 9.54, 9.91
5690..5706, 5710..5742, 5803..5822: -0.8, 9.1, 9.48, 9.66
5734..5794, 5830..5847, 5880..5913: -2.8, 9.4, 9.95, 7.85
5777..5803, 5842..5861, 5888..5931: -1.5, 9.65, 9.69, 8.33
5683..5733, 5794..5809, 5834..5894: -0.9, 9.32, 9.74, 9.11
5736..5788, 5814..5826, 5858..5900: -1.2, 9.34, 9.78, 8.49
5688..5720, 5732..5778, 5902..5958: -1.2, 9.12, 9.35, 9.05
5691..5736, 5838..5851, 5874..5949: -1.5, 9.33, 9.87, 8.6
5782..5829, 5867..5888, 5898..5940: 1.0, 9.75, 8.73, 8.85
